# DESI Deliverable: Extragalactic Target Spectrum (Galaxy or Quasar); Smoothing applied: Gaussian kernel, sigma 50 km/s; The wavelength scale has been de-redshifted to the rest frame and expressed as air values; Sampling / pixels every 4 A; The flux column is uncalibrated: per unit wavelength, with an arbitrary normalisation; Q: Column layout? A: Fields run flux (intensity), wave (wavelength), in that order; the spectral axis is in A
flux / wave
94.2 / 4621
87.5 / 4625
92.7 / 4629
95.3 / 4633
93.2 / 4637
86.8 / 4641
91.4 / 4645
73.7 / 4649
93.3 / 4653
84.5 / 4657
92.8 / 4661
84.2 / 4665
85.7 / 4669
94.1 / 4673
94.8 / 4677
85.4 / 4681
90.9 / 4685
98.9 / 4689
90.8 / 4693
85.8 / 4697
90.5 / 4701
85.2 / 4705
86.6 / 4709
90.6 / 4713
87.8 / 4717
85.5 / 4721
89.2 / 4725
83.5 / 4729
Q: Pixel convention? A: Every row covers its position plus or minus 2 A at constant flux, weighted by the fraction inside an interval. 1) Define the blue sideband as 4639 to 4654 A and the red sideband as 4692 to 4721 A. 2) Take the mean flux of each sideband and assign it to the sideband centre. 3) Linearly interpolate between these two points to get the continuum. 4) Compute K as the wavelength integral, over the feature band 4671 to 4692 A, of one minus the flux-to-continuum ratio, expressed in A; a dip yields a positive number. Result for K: -1.4 A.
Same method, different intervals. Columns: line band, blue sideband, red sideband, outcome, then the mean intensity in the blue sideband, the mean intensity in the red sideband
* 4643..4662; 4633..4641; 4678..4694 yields 1.1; 92.1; 91.8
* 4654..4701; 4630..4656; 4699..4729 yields -0.9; 88.9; 87.6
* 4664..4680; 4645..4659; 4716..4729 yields -0.8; 84.9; 86.9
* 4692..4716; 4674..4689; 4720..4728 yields 0.3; 91.8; 87.1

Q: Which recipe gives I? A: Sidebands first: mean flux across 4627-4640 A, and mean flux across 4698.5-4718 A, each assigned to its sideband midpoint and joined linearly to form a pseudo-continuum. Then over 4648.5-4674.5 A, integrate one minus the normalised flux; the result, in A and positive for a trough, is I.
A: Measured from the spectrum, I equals 1.1 A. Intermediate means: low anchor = 93.2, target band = 87.5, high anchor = 88.1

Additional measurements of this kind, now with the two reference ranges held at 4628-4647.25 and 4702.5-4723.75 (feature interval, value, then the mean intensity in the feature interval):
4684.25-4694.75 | -0.62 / 93.9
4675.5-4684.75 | -0.09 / 90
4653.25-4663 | 0.10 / 89.5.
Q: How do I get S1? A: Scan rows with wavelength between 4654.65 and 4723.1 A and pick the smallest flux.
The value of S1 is 84.2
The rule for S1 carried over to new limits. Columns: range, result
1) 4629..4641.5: 86.8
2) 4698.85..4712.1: 85.2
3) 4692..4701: 85.8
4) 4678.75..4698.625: 85.4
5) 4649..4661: 73.7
